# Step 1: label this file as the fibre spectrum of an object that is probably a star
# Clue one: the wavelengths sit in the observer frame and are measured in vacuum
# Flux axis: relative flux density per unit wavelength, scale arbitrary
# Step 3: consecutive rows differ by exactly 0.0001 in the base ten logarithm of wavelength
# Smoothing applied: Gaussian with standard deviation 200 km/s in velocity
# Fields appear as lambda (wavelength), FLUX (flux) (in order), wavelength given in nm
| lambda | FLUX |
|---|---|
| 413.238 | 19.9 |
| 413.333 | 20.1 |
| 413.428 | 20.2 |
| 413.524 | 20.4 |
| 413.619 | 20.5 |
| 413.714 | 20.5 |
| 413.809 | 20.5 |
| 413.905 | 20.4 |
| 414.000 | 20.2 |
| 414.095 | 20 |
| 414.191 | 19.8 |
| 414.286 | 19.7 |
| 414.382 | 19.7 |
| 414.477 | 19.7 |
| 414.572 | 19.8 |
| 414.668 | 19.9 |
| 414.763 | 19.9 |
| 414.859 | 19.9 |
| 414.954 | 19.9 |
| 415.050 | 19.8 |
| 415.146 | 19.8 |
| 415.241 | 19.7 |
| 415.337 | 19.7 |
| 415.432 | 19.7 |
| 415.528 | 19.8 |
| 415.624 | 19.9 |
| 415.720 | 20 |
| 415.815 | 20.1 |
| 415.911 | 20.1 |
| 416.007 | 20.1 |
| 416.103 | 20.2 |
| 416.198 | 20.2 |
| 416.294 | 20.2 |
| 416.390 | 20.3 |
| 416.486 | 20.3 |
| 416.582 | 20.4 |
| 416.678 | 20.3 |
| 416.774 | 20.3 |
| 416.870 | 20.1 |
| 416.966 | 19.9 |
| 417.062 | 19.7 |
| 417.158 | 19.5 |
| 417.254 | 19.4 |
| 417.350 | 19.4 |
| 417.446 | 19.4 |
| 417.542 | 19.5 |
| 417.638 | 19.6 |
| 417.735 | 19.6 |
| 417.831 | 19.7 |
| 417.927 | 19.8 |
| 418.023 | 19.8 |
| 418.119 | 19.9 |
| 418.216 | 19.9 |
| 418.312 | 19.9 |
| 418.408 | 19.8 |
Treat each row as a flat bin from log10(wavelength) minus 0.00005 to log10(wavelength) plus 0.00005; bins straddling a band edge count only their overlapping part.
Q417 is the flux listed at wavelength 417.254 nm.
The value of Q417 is 19.4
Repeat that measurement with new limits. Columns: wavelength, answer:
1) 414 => 20.2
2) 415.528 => 19.8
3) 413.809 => 20.5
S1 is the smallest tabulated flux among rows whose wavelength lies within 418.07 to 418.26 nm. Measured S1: 19.9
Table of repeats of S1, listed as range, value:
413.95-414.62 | 19.7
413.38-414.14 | 20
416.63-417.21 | 19.5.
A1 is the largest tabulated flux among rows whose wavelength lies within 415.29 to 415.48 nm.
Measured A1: 19.7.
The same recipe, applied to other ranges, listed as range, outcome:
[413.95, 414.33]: 20.2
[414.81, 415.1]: 19.9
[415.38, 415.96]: 20.1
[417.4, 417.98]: 19.8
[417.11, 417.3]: 19.5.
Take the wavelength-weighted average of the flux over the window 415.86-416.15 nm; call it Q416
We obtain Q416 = 20.1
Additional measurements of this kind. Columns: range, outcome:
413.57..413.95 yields 20.5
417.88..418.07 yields 19.8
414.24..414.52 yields 19.7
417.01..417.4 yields 19.5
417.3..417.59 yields 19.5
